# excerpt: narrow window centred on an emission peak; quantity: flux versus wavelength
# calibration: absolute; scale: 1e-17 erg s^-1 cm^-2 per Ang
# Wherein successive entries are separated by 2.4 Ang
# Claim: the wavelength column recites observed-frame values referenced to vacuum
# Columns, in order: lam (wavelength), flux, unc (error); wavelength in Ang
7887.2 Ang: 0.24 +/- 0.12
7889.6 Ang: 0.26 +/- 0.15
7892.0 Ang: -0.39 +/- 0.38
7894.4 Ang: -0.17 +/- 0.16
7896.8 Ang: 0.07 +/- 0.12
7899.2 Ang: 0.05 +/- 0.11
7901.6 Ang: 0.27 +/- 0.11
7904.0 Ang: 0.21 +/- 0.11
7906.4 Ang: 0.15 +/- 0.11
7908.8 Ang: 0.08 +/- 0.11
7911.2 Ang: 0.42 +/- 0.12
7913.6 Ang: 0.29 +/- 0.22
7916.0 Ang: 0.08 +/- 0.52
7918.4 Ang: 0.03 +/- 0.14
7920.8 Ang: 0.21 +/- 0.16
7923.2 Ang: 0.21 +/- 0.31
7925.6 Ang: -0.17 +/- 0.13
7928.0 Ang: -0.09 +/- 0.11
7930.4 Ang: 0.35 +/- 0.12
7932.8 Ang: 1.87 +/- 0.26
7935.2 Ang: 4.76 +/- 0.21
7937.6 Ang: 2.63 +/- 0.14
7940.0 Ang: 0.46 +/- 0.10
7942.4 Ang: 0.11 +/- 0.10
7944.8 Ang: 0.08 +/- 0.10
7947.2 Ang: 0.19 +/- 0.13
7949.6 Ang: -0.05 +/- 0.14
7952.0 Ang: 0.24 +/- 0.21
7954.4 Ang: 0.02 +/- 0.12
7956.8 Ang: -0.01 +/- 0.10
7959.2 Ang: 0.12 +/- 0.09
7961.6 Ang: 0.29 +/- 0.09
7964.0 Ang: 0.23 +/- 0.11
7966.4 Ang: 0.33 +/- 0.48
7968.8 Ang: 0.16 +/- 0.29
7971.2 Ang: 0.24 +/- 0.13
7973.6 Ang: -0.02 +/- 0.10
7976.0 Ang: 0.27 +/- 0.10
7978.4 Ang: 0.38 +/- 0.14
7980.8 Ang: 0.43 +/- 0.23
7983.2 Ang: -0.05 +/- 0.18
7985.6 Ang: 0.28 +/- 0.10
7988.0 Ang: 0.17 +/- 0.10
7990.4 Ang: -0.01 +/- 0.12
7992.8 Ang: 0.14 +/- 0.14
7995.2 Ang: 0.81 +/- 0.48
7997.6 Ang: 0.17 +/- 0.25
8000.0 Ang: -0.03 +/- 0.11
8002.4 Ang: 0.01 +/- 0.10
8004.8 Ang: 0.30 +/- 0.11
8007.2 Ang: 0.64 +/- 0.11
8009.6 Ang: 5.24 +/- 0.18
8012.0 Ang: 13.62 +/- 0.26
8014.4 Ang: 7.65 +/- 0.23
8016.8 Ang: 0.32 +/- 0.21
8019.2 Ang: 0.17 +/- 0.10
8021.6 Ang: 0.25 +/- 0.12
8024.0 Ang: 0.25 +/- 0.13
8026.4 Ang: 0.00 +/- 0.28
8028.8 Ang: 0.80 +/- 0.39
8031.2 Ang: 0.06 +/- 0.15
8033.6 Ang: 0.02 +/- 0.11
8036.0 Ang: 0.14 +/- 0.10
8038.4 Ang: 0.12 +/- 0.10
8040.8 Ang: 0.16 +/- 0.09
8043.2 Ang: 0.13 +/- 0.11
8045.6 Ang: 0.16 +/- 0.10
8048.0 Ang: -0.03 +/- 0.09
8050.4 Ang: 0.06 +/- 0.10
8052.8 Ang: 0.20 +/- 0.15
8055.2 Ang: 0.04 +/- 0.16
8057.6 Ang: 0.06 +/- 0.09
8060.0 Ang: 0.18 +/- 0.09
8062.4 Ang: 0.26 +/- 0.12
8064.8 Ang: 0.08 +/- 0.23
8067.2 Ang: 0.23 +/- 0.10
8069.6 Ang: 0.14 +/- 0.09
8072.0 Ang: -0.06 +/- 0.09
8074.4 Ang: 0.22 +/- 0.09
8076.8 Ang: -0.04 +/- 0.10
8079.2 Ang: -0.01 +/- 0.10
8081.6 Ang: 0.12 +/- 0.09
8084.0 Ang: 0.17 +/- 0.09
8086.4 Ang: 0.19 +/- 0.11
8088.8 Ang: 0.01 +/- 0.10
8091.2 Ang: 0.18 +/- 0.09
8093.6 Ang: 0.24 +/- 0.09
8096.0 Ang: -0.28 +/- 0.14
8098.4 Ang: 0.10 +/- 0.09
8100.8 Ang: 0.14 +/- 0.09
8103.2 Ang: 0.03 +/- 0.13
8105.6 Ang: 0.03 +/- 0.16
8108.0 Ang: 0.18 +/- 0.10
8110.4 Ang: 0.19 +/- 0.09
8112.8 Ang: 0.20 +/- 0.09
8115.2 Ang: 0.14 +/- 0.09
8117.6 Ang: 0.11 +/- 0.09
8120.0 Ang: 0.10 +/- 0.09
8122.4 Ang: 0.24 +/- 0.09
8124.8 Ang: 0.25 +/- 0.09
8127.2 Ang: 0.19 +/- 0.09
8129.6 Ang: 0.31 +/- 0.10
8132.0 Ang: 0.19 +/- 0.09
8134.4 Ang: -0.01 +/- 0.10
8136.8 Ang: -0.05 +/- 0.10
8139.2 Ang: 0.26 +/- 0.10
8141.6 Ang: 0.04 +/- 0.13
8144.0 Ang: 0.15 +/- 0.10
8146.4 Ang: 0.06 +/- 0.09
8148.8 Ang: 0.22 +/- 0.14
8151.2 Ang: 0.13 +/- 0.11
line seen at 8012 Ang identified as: [O III] 5007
